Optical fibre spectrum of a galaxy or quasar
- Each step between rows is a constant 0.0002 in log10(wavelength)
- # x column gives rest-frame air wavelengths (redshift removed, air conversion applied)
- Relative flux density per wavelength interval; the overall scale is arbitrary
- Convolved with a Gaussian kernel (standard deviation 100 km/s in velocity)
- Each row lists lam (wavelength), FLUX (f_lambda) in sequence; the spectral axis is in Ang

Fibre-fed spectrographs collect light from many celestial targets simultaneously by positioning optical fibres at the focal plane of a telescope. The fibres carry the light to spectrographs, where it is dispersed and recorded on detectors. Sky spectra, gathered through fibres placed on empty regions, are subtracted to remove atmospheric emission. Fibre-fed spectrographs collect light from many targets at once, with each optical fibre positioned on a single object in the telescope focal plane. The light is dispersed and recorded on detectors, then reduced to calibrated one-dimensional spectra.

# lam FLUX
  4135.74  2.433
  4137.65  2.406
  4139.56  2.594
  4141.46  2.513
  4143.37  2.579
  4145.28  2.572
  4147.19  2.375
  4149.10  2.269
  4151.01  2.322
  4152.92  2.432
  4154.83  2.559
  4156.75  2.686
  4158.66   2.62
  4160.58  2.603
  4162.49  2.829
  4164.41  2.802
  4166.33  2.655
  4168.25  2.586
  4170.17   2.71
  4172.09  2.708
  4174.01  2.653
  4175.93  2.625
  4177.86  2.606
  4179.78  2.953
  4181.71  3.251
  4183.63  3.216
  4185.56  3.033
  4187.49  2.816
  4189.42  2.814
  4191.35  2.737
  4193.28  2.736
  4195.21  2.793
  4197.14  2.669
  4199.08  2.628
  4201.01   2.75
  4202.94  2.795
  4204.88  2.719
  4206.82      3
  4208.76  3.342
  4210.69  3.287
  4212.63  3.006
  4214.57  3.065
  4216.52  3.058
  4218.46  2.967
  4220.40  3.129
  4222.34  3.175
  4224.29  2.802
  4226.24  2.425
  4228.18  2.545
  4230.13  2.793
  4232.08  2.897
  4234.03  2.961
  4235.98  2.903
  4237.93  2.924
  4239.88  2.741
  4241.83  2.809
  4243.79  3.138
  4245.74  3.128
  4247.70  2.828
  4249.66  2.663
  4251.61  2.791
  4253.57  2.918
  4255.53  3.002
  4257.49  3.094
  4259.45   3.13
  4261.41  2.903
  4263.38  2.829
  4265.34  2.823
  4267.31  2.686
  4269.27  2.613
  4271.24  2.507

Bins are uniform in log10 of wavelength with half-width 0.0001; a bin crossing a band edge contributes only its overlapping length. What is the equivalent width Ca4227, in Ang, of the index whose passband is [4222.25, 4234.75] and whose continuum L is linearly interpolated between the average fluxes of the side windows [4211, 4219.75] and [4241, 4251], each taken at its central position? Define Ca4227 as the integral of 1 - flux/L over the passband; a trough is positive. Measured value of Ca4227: 0.9 Ang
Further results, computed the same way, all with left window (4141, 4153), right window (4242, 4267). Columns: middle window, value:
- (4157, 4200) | -3.26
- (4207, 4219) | -1.68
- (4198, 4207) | -0.23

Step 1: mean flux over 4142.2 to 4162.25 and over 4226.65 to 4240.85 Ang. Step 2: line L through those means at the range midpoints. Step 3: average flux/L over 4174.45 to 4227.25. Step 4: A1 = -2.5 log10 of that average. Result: -0.082 mag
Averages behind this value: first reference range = 2.51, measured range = 2.9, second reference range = 2.81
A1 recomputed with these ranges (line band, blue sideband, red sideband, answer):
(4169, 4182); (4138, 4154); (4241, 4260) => -0.07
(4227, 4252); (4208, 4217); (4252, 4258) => 0.07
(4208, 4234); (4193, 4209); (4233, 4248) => -0.03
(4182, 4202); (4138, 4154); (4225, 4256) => -0.08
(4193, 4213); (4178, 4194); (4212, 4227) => 0.02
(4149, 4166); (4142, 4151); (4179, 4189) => 0.01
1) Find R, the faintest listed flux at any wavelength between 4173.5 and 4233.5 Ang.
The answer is 2.425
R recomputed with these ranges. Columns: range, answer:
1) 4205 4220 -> 2.967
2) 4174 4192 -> 2.606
